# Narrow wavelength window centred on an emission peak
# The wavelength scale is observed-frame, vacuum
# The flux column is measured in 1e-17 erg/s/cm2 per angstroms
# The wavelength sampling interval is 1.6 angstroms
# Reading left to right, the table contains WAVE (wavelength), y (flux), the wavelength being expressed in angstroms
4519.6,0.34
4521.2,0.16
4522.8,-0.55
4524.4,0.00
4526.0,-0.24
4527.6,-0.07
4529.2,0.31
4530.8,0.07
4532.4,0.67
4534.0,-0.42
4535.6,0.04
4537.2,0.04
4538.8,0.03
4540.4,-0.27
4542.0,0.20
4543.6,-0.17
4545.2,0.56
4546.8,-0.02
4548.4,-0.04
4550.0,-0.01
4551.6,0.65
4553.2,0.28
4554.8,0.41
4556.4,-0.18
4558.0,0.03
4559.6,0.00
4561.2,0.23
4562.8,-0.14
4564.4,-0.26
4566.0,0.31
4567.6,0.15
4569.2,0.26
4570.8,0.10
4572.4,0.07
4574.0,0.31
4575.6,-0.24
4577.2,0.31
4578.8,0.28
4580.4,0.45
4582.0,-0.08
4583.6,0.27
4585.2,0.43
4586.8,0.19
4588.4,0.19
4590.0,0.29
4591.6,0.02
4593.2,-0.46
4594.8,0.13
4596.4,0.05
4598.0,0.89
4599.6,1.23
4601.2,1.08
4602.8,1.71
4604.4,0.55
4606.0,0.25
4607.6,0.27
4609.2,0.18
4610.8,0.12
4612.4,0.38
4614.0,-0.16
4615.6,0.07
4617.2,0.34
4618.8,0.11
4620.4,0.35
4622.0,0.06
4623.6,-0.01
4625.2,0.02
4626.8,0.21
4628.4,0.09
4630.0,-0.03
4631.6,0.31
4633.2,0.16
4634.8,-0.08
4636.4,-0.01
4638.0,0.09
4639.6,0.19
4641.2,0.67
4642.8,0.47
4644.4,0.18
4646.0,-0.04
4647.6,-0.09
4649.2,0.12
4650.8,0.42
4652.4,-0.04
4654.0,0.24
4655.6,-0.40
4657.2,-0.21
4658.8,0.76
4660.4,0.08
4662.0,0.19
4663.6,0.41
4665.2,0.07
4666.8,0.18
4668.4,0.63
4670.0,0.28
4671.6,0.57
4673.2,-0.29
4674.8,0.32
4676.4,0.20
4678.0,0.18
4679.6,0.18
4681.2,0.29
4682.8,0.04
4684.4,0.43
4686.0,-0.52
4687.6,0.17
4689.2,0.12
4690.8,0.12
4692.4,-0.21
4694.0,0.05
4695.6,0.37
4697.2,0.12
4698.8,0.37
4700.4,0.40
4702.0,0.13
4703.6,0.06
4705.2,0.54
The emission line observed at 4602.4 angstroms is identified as [O II] 3727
